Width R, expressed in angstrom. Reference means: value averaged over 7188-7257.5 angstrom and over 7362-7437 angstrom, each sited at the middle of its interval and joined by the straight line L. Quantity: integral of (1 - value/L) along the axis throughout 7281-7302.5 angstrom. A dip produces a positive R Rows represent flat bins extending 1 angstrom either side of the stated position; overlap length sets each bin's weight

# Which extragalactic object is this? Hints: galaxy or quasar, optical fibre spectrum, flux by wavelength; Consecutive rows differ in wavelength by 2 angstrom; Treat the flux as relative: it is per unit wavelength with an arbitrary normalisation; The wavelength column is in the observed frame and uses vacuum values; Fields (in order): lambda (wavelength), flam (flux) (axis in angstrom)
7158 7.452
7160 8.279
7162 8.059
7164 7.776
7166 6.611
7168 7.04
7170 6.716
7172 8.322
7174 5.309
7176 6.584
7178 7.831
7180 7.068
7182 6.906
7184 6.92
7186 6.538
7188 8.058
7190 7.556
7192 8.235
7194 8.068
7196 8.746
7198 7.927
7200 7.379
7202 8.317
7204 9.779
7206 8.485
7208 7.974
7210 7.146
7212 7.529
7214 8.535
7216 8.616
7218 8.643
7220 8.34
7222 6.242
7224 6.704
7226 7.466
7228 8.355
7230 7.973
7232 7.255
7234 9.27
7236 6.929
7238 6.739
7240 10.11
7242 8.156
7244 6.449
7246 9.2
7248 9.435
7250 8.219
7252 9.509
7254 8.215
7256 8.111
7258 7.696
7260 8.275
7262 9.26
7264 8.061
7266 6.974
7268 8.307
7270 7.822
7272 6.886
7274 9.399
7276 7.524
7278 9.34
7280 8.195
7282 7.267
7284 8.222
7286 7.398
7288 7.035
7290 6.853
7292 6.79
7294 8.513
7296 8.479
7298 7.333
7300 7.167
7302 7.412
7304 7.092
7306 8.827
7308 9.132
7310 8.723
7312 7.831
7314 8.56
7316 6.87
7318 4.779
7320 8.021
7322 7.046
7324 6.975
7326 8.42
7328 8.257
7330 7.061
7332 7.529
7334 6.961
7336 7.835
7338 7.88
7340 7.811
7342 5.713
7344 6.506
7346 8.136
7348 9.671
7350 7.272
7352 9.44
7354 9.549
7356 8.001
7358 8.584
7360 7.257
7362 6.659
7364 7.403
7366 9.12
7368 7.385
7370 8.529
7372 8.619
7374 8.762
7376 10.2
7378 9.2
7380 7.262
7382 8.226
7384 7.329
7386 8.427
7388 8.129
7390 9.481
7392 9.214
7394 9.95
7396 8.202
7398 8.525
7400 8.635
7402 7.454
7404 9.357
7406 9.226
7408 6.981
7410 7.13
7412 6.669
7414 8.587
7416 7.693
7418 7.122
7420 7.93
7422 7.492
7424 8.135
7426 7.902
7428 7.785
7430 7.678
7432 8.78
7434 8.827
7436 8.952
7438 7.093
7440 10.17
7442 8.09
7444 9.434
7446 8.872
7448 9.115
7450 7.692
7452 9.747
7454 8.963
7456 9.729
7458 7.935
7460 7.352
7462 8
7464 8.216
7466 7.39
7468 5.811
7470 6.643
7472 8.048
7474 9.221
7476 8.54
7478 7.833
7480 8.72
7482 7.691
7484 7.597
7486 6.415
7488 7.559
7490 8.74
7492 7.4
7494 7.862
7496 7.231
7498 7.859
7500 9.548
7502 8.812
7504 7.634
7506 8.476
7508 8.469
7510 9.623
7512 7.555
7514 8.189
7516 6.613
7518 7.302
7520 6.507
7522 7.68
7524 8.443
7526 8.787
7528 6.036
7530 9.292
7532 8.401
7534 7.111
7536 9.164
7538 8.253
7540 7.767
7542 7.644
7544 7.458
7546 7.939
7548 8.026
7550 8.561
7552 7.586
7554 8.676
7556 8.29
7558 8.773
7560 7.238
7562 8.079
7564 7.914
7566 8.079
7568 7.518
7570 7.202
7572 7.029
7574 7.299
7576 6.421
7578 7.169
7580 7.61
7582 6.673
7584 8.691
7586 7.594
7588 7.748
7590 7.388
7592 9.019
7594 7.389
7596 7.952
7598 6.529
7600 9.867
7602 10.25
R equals 1.7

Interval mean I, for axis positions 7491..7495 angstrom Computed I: 7.63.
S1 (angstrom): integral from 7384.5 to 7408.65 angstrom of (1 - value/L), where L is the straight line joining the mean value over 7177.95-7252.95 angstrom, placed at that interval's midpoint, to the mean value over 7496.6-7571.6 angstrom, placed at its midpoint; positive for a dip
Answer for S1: -1.9 angstrom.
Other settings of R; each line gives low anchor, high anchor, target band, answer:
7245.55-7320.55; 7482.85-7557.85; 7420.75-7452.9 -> -2.1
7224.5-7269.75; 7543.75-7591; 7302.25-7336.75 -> 1.8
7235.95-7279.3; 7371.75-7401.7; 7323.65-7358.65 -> 2.6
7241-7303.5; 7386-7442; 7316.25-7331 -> 1.6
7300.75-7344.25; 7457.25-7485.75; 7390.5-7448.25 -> -4.8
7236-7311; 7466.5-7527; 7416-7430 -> 0.4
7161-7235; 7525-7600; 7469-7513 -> -1.5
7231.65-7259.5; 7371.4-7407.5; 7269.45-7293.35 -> 1.8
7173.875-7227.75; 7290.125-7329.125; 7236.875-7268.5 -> -2.4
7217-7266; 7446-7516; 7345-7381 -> -1.3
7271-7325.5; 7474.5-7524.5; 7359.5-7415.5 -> -3.5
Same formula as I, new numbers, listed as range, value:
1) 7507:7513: 8.55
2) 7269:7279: 8.19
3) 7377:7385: 8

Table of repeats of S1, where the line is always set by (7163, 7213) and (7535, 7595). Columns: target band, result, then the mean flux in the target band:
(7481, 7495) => 0.3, 7.61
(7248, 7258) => -1.2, 8.52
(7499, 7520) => -1.0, 8.14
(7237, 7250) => -1.3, 8.34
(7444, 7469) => -1.8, 8.28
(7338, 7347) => 0.6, 7.13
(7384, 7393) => -1.1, 8.65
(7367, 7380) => -1.7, 8.67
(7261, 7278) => -1.1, 8.11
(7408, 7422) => 0.4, 7.48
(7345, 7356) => -1.5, 8.74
